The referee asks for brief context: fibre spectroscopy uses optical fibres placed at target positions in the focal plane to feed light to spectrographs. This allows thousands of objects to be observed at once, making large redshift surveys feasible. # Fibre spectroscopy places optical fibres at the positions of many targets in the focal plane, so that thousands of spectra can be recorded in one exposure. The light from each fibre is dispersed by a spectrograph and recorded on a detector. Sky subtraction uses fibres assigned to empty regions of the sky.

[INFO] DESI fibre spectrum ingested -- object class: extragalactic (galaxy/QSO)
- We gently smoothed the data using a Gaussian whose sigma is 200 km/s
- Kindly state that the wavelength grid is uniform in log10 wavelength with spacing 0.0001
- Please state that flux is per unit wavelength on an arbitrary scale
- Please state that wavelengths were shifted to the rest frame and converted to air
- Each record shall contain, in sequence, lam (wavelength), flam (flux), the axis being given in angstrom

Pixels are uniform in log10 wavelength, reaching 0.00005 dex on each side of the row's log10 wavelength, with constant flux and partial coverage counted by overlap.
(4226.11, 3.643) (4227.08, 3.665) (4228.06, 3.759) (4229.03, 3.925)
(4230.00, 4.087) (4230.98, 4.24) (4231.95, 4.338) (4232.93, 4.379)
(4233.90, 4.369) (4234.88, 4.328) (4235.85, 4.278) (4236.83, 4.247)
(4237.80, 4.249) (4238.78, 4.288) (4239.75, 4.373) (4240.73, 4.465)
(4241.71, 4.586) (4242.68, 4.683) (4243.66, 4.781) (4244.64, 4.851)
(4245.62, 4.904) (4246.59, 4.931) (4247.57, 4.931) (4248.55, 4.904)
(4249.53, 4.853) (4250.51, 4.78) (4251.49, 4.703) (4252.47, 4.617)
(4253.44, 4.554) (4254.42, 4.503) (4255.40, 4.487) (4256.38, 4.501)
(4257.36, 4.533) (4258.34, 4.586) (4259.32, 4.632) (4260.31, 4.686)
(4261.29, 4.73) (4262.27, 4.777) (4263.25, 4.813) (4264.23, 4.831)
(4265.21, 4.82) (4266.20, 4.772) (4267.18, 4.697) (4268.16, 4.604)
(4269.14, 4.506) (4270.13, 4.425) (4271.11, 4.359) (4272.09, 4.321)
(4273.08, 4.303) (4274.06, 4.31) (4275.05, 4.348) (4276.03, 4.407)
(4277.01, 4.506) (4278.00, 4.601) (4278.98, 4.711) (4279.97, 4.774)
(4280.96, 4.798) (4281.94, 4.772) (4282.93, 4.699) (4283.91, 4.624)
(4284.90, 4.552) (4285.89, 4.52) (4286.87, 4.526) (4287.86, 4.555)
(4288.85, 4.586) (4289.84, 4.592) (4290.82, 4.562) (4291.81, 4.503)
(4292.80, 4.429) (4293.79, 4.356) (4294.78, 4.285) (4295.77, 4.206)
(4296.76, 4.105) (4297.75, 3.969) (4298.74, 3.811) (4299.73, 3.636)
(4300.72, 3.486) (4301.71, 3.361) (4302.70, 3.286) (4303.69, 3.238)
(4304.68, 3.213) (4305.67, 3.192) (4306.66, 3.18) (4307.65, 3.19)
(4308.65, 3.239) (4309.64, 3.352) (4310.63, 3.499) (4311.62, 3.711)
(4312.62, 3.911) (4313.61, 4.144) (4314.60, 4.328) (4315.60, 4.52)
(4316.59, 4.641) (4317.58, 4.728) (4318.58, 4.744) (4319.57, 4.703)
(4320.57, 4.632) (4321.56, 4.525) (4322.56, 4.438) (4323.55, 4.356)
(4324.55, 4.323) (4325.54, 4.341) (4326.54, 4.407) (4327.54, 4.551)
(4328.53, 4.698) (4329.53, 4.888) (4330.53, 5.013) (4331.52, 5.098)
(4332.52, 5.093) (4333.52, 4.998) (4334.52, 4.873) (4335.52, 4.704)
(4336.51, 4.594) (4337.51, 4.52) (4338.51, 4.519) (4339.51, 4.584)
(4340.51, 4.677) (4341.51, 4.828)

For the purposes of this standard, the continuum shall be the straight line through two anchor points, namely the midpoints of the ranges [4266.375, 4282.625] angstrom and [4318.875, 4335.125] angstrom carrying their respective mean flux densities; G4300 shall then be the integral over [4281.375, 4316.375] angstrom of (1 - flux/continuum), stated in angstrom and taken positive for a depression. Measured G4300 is 4.5 angstrom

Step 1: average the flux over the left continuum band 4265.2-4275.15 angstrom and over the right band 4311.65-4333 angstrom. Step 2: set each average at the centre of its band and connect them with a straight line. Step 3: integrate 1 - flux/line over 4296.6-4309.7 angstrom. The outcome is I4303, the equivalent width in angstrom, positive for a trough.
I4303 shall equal 3.17 angstrom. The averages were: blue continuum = 4.48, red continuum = 4.56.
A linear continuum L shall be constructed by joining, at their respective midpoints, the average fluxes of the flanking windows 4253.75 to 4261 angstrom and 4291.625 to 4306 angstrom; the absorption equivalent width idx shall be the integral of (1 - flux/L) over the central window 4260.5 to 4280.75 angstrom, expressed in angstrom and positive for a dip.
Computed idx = -1.3 angstrom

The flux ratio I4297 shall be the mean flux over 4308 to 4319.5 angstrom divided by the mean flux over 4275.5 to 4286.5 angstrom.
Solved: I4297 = 0.9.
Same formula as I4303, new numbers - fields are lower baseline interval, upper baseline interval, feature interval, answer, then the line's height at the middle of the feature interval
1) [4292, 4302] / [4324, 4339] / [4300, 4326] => 2.4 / 4.32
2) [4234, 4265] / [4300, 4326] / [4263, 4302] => -1.5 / 4.26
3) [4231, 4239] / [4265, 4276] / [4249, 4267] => -1.0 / 4.42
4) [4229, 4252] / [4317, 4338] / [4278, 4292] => -0.1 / 4.61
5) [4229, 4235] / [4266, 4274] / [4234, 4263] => -1.7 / 4.35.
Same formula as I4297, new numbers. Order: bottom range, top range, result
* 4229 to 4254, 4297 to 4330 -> 0.88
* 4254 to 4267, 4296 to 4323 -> 0.83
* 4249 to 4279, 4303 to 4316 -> 0.78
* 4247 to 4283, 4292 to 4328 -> 0.87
